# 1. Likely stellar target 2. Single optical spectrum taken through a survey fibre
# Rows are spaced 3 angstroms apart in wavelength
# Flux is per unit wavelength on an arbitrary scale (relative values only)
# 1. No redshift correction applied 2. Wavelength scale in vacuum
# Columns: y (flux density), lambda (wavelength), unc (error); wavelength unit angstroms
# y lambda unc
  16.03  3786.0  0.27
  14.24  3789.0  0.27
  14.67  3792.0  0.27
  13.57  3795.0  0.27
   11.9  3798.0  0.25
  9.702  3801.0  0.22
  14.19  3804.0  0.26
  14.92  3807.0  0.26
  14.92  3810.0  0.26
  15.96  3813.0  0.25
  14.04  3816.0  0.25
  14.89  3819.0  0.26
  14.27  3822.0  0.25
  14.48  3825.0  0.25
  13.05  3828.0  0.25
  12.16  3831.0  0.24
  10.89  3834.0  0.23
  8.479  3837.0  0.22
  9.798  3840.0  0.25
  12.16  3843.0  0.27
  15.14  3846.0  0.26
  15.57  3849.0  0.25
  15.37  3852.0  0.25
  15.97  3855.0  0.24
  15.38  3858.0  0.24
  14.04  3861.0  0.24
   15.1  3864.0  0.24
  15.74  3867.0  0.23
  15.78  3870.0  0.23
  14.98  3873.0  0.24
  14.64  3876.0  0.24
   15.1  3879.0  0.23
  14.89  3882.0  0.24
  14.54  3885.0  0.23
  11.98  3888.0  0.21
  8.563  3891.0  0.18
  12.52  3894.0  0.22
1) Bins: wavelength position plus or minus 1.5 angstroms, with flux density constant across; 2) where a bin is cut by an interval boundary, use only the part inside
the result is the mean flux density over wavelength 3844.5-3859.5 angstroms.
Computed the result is 15.5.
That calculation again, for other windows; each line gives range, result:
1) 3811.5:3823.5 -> 14.8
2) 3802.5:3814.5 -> 15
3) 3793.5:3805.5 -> 12.3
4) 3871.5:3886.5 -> 14.8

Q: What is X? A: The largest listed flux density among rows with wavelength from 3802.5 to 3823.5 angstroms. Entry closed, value 15.96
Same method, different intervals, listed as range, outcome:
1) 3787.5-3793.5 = 14.67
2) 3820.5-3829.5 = 14.48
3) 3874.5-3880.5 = 15.1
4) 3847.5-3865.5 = 15.97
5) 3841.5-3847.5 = 15.14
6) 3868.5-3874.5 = 15.78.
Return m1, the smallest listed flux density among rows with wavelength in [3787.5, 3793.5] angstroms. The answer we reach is 14.24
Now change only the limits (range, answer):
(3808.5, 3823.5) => 14.04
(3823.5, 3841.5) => 8.479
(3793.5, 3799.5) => 11.9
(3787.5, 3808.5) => 9.702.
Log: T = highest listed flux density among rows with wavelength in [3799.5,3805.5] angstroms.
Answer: 14.19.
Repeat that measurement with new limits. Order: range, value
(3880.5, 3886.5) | 14.89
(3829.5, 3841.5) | 12.16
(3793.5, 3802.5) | 13.57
